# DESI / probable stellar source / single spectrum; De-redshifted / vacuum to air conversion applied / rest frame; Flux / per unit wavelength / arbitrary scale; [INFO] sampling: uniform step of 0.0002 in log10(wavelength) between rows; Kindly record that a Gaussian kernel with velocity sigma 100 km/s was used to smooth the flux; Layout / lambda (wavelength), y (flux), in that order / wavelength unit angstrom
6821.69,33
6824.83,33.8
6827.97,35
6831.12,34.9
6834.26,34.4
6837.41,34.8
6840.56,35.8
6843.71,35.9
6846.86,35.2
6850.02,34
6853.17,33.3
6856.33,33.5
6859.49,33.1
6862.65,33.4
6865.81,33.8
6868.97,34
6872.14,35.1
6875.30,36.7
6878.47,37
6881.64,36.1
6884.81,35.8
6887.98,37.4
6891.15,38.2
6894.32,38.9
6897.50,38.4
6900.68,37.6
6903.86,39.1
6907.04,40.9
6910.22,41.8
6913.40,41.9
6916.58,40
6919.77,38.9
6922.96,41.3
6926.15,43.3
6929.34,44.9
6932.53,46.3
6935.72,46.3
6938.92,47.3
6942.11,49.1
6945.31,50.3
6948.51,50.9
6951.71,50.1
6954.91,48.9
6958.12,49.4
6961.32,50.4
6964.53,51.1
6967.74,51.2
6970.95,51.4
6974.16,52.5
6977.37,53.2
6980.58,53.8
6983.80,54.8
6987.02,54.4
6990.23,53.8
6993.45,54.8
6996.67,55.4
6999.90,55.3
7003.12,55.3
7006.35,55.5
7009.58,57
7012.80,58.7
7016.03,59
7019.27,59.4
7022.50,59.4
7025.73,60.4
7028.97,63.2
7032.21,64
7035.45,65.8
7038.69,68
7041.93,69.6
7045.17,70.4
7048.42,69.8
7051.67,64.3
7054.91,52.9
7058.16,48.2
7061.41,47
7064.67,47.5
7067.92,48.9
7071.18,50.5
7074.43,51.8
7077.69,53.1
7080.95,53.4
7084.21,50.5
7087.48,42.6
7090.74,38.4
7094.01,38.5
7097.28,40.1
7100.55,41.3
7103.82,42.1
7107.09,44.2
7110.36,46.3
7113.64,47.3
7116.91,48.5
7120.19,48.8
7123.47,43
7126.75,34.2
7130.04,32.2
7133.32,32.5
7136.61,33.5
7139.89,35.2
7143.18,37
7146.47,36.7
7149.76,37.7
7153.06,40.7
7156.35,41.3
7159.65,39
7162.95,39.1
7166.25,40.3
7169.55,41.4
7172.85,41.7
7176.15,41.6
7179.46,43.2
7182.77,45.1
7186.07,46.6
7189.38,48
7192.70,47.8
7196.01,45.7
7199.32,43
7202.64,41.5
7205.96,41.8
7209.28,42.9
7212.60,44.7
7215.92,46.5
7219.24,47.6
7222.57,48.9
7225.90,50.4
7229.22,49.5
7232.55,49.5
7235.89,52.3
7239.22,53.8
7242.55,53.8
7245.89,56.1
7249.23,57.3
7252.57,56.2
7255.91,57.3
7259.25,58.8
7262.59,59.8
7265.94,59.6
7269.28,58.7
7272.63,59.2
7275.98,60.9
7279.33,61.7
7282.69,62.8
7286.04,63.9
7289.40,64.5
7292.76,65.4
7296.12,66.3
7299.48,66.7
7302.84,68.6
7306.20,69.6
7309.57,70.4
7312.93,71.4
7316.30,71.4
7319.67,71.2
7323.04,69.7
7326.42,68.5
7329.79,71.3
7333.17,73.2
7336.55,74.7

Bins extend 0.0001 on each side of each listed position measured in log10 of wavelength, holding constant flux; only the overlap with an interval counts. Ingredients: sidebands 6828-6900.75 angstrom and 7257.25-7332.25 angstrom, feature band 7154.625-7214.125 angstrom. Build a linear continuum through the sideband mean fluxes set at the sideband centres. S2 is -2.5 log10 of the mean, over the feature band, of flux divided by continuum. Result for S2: 0.321 mag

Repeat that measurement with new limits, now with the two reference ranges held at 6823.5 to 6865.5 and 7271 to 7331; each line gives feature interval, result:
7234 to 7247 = 0.16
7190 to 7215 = 0.33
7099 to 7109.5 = 0.23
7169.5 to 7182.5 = 0.34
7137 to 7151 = 0.46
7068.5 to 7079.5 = -0.02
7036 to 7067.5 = -0.21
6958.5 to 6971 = -0.18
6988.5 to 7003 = -0.21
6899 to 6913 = -0.03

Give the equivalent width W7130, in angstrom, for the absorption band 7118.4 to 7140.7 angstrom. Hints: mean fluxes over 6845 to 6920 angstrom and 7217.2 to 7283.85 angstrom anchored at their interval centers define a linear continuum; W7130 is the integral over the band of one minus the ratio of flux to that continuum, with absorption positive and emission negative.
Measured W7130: 5.5 angstrom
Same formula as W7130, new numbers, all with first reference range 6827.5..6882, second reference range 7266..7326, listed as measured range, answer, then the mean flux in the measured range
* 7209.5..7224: 3.3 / 46.5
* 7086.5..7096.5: 2.3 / 39.7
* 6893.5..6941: -3.3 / 41.9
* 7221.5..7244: 3.8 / 51.2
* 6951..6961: -1.8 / 49.5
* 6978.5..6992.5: -3.3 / 54.2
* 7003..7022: -4.9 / 57.8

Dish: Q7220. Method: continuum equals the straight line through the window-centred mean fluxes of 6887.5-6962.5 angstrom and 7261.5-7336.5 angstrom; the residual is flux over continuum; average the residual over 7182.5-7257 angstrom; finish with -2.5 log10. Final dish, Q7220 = 0.25 mag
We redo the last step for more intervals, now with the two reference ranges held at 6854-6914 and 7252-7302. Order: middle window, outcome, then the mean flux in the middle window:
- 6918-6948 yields -0.14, 45.5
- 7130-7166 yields 0.40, 37.2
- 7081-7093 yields 0.11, 44.8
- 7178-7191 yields 0.22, 45.8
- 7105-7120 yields 0.10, 46.7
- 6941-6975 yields -0.21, 50.4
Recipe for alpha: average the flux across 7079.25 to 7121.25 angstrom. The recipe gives 44.7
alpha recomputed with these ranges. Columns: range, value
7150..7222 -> 43.3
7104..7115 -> 45.4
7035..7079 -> 57.5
